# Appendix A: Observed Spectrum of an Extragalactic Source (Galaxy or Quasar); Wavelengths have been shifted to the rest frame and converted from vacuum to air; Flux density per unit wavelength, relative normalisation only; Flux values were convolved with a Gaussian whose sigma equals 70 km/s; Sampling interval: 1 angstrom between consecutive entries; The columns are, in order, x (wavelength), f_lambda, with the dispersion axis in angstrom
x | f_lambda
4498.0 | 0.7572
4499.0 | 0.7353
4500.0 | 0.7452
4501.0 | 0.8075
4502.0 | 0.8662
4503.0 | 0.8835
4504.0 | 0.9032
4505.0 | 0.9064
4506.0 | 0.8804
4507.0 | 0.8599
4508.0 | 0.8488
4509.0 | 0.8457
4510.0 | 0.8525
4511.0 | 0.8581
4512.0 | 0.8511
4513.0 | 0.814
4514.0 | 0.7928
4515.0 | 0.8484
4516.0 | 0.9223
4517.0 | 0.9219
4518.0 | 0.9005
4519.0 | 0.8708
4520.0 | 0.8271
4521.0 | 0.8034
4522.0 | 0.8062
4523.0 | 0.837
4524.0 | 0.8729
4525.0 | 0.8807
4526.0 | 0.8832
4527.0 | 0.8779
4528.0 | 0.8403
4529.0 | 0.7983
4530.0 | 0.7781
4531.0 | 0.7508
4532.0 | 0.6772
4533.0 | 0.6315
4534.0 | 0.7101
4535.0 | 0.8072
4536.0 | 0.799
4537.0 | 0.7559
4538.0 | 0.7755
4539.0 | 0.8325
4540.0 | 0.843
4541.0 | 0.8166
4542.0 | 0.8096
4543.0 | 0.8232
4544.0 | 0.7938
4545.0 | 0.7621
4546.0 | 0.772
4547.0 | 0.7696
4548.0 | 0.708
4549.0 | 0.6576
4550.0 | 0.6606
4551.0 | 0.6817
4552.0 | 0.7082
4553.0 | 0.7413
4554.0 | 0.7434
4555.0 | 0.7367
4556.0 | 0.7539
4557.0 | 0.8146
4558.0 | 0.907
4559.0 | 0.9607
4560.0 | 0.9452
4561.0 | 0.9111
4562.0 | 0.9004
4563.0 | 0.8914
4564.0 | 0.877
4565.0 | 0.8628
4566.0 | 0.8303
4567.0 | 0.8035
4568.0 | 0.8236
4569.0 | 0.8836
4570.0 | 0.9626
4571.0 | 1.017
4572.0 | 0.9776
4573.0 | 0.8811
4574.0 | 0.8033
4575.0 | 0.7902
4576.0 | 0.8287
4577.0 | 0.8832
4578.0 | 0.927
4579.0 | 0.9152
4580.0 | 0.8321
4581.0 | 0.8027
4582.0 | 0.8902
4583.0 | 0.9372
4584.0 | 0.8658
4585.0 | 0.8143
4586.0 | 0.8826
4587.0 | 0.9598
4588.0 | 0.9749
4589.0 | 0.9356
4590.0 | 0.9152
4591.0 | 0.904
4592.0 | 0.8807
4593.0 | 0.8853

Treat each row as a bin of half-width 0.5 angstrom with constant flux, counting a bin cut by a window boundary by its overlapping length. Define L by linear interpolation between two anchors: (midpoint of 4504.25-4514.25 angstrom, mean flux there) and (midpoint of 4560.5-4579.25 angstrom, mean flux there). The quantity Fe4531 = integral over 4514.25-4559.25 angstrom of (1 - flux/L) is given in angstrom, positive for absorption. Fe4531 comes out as 3.6 angstrom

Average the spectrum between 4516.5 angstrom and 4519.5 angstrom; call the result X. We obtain 0.898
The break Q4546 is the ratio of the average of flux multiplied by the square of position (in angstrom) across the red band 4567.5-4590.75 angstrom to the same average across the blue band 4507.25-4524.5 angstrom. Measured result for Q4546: 1.08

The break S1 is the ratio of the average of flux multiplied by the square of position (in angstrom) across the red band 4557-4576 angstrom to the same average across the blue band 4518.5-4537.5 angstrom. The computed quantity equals 1.1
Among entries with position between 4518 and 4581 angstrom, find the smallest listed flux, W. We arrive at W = 0.6315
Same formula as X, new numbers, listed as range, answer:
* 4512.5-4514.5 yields 0.803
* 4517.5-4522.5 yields 0.842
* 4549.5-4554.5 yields 0.707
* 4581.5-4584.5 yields 0.898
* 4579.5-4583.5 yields 0.866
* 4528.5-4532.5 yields 0.751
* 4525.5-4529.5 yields 0.85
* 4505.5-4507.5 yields 0.87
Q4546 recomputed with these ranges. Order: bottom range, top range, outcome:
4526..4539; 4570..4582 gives 1.16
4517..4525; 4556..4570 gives 1.05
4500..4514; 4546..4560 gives 0.91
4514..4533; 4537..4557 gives 0.92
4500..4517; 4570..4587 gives 1.06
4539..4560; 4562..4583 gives 1.14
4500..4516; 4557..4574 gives 1.08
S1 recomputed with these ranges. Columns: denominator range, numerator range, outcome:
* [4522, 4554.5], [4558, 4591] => 1.17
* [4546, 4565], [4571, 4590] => 1.12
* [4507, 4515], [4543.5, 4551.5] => 0.88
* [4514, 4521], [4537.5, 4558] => 0.89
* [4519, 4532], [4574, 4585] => 1.07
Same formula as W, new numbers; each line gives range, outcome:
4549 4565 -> 0.6576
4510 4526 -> 0.7928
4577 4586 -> 0.8027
